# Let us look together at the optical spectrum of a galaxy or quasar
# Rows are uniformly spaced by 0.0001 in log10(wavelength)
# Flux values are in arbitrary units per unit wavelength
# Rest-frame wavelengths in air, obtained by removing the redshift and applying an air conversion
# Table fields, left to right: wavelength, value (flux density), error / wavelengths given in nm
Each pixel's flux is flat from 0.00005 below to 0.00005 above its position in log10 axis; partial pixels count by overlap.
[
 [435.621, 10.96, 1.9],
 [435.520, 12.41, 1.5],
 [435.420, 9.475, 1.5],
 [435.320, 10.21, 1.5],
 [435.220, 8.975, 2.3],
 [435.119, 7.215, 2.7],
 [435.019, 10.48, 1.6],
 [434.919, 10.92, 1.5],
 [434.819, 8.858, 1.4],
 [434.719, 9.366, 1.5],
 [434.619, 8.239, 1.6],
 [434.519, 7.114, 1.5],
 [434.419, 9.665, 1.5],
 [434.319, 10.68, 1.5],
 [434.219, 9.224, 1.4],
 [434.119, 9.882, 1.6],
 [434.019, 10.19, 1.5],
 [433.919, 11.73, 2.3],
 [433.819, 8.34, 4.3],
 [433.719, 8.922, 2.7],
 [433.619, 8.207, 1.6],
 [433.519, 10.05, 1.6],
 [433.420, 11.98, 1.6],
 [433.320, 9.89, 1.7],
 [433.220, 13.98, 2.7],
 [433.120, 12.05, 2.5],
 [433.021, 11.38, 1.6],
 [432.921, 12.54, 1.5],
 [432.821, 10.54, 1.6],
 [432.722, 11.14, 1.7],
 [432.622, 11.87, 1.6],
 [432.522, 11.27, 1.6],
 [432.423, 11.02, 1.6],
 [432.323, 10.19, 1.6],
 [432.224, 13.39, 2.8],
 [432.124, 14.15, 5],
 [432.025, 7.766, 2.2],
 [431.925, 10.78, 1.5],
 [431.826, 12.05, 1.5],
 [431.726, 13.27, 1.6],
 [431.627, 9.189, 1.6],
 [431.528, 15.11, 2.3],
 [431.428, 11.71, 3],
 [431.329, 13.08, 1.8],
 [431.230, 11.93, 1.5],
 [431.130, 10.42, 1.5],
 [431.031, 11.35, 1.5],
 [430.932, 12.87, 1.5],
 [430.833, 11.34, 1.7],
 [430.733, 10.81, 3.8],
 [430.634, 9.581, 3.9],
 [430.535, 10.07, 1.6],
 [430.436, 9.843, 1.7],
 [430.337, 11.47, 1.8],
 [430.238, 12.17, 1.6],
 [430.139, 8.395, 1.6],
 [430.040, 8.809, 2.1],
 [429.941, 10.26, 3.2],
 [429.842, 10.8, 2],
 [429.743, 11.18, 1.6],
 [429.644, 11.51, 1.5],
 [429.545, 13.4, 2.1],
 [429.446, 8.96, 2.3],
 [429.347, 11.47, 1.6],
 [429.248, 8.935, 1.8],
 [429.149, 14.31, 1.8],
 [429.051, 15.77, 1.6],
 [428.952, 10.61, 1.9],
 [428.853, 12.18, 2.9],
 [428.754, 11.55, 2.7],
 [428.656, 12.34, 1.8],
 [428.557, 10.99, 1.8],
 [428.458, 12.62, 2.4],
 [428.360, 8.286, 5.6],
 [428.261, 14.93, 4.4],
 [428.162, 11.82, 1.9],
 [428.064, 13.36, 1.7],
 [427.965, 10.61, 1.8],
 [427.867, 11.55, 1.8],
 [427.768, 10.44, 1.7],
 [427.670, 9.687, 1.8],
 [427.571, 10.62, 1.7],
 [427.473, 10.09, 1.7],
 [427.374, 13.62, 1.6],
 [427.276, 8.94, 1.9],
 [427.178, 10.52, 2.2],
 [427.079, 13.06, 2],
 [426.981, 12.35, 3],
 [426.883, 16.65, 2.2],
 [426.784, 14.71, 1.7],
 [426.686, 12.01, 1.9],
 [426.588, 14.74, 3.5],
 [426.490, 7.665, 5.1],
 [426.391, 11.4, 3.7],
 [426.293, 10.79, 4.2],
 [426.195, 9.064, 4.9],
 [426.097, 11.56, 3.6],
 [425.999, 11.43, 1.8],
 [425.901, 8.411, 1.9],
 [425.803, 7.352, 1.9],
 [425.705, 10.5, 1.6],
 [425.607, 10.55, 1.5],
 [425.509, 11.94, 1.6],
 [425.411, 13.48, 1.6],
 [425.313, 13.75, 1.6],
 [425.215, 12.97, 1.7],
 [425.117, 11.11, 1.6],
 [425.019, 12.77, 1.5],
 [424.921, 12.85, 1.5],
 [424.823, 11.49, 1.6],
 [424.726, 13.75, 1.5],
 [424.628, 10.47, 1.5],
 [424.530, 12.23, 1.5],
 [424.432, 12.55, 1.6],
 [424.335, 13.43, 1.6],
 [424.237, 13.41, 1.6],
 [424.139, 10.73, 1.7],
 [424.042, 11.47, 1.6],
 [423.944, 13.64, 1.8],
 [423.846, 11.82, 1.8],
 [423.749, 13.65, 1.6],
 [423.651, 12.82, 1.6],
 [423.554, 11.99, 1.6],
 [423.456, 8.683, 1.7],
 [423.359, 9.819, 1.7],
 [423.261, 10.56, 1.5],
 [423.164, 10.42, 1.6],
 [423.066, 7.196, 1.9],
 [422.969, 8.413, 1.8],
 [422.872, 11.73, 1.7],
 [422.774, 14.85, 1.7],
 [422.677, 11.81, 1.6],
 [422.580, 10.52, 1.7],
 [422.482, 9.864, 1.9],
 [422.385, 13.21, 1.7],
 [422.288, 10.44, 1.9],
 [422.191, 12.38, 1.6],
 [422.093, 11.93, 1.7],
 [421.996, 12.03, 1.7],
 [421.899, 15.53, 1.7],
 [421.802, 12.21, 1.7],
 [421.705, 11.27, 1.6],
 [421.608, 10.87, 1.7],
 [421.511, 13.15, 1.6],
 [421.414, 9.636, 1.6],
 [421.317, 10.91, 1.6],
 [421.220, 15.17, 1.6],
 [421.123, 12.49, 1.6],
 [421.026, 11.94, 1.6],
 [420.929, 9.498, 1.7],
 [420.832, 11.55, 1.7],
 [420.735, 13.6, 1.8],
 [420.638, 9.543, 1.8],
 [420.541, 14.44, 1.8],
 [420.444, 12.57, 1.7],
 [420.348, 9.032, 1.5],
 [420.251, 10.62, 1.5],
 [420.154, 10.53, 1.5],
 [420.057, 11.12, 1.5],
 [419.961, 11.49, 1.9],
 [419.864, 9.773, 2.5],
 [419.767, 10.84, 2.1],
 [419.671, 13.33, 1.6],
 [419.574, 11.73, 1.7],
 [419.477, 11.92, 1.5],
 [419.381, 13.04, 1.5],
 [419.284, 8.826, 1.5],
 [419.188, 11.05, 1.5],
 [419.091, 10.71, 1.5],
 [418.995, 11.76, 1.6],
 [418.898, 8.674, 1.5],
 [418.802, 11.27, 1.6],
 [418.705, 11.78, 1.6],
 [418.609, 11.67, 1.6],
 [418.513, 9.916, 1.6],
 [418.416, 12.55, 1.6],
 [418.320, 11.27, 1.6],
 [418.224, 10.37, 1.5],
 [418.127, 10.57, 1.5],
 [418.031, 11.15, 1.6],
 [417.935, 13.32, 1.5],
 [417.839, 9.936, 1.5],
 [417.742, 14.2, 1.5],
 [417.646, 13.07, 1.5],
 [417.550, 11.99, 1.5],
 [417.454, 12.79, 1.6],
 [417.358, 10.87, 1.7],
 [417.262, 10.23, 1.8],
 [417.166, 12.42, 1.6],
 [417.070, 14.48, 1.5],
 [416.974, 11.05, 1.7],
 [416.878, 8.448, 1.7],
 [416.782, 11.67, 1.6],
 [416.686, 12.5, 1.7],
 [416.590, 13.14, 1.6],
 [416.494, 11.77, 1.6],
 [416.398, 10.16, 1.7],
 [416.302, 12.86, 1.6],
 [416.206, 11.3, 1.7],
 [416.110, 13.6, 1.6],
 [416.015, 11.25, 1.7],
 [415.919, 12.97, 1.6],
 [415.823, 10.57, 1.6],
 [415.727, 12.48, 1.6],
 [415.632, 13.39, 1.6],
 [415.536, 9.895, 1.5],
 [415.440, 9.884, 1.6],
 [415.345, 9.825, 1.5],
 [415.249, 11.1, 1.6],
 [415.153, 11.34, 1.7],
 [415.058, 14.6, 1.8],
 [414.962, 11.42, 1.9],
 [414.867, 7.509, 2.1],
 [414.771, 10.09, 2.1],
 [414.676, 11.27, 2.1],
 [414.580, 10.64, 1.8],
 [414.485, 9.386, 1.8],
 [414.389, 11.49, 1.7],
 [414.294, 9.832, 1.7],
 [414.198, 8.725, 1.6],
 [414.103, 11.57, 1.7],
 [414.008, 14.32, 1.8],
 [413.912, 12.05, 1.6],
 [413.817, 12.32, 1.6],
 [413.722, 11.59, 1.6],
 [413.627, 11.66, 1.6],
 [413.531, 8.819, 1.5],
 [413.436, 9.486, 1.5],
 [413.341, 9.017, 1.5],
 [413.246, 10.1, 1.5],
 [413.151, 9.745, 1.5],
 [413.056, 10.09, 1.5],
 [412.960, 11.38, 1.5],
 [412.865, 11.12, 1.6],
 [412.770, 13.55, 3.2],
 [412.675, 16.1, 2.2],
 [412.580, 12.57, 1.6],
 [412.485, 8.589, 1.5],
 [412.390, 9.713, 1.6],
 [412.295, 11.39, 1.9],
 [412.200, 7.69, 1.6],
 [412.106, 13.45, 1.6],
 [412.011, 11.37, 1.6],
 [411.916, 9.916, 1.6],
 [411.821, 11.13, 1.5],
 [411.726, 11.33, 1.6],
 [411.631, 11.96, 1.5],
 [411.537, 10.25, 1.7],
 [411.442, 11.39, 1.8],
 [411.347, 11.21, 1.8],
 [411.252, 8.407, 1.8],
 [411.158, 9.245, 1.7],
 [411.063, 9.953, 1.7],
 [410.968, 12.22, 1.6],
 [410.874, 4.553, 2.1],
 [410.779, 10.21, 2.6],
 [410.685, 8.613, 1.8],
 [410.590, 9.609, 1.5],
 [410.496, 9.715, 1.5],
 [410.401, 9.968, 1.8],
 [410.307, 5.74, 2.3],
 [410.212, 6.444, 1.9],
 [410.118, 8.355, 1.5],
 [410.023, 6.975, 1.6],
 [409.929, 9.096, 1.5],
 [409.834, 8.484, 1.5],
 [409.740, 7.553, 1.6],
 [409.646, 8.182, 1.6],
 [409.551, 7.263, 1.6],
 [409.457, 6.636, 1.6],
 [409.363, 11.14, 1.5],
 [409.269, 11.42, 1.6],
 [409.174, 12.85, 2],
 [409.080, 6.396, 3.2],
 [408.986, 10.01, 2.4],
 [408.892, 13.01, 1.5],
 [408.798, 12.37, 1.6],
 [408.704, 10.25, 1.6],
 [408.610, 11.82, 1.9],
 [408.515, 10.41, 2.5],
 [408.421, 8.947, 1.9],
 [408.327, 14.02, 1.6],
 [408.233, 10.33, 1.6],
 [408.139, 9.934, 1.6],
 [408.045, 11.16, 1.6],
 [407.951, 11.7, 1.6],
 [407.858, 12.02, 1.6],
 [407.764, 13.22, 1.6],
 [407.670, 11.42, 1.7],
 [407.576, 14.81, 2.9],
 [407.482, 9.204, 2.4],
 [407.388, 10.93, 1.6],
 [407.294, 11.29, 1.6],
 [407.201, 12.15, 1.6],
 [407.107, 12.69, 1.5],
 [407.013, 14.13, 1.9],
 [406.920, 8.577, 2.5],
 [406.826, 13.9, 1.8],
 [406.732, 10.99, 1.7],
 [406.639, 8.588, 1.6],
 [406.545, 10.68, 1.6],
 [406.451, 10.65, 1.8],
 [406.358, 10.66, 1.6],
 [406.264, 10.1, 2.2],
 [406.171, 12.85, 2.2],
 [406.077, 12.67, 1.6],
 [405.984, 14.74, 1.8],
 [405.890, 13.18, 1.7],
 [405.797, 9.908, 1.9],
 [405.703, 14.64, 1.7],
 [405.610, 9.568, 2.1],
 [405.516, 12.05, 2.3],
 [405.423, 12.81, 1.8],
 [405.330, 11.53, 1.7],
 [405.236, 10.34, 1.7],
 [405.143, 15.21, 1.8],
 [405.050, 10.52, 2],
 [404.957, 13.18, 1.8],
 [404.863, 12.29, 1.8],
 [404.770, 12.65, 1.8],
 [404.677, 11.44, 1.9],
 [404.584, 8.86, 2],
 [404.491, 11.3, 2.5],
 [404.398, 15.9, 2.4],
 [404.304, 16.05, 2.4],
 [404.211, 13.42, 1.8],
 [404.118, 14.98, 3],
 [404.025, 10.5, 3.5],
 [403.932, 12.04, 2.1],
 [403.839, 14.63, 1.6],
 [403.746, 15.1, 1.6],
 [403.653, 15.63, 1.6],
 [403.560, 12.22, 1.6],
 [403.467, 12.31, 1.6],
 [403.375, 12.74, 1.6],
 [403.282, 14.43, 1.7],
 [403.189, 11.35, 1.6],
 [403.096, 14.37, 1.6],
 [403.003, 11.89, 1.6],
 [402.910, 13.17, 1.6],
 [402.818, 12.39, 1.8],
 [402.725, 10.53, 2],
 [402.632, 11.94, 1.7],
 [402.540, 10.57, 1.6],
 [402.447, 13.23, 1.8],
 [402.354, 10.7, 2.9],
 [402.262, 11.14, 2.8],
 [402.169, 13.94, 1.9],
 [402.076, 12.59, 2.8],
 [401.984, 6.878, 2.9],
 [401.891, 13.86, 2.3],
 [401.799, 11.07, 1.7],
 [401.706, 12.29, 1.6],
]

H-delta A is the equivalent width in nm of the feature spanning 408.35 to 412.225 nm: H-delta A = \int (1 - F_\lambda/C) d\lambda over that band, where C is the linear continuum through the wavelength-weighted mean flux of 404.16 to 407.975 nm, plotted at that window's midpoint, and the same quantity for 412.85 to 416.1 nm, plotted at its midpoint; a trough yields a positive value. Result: 0.60 nm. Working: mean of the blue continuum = 12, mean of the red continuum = 10.9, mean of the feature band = 9.69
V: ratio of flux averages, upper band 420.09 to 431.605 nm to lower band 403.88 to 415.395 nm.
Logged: 1.06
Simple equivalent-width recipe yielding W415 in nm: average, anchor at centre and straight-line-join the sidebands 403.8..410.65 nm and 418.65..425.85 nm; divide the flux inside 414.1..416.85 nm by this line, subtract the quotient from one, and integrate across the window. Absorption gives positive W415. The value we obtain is 0.04 nm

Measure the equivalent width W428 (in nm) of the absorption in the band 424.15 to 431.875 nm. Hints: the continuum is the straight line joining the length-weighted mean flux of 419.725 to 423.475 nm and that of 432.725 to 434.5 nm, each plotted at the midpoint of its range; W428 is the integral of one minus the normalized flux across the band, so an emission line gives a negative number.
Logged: -0.48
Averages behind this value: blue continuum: 11.3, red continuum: 10.5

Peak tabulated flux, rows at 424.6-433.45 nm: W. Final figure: 16.65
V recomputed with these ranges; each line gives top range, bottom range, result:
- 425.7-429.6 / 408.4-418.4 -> 1.07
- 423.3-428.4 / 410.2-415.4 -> 1.11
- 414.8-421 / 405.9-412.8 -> 1.08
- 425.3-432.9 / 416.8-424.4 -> 0.99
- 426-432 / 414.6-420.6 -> 1.00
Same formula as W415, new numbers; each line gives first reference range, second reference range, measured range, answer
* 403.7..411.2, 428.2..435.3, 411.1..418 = -0.16 nm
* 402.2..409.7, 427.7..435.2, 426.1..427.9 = -0.07 nm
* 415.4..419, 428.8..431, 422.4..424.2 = 0.03 nm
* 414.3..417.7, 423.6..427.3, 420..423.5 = 0.11 nm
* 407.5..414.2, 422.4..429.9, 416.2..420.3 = -0.18 nm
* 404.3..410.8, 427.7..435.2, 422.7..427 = -0.28 nm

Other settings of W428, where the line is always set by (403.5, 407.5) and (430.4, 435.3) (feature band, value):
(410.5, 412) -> 0.24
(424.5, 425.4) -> -0.10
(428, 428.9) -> -0.09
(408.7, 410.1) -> 0.30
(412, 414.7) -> 0.18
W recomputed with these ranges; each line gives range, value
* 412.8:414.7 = 14.32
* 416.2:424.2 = 15.53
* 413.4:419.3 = 14.6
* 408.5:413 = 16.1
